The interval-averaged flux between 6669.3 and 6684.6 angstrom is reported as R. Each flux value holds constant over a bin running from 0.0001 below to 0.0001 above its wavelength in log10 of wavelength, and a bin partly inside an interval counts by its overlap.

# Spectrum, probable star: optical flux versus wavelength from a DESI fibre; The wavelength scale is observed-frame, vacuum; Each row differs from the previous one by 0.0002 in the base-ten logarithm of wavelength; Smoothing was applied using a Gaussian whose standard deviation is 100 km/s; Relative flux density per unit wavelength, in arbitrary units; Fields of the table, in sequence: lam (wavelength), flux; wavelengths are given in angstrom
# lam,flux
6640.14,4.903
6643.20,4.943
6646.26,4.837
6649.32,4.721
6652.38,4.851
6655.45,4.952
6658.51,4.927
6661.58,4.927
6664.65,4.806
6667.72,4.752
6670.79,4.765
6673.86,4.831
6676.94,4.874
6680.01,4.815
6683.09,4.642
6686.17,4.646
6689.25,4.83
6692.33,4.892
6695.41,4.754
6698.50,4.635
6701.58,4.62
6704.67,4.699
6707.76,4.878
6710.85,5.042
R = 4.79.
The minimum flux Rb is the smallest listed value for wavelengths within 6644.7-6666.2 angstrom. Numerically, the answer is 4.721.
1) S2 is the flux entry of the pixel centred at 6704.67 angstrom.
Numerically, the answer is 4.699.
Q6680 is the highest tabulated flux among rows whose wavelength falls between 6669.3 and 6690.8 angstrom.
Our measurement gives 4.874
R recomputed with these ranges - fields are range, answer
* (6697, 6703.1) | 4.63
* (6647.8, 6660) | 4.86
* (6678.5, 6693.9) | 4.76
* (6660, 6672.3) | 4.81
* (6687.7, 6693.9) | 4.86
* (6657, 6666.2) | 4.88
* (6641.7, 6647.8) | 4.89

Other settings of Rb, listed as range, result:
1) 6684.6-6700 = 4.635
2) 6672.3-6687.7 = 4.642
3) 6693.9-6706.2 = 4.62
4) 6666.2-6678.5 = 4.752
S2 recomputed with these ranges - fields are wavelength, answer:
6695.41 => 4.754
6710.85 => 5.042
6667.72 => 4.752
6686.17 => 4.646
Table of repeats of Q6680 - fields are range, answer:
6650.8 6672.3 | 4.952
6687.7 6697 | 4.892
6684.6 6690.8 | 4.83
